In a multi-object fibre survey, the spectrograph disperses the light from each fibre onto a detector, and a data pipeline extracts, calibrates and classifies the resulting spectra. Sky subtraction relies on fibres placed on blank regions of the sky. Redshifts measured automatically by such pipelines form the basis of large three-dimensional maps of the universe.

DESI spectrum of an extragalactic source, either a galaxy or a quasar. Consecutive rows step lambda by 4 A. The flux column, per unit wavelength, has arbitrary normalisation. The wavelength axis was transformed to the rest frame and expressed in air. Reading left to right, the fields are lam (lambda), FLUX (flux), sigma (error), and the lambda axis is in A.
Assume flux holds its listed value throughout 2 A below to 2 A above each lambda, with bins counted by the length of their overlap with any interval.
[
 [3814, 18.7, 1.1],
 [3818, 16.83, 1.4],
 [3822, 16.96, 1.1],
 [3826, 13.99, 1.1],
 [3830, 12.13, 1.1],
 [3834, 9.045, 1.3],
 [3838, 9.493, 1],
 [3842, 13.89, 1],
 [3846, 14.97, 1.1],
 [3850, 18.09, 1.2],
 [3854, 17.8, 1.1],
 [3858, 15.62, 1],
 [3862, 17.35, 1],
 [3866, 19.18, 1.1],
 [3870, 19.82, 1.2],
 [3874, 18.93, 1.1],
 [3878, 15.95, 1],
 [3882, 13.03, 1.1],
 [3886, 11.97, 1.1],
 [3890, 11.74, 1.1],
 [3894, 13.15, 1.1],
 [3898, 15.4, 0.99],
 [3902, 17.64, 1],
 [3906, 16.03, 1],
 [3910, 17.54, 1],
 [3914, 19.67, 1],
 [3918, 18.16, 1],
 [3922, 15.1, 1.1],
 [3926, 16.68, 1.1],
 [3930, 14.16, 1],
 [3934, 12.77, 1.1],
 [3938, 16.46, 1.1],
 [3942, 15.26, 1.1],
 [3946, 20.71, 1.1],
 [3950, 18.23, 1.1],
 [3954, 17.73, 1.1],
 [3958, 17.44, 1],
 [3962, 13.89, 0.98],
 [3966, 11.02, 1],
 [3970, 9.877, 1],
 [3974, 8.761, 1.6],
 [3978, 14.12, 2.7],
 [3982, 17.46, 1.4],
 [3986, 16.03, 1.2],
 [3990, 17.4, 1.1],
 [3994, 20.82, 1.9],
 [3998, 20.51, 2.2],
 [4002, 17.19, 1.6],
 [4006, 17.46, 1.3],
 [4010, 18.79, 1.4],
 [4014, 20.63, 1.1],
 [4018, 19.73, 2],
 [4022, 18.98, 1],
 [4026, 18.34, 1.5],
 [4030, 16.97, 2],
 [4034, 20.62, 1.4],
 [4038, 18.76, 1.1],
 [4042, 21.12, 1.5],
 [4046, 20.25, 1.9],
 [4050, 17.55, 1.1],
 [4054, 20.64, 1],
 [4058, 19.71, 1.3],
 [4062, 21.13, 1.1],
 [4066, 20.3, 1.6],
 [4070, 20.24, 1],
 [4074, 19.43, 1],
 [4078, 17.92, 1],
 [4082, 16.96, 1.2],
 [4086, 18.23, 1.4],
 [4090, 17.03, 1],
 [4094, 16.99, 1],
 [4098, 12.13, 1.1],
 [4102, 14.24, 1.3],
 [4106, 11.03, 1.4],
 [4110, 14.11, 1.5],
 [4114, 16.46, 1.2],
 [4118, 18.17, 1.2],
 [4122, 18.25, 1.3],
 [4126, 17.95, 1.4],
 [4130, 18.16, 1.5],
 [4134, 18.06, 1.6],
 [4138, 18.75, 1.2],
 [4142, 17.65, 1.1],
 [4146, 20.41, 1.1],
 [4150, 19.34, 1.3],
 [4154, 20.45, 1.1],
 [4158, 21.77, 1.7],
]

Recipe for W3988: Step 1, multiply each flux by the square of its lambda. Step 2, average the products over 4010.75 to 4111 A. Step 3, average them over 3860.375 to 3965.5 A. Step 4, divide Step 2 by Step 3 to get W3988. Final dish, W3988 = 1.20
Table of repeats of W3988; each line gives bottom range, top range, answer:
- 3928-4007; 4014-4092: 1.26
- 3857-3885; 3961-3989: 0.82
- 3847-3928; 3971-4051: 1.17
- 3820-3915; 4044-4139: 1.28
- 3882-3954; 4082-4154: 1.18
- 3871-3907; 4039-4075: 1.46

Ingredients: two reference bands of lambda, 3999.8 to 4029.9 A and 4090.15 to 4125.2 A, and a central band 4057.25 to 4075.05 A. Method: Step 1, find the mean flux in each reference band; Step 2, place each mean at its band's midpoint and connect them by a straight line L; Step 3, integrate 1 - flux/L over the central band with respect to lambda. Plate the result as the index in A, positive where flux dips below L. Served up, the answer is -3.60 A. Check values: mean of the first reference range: 18.6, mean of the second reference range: 15.4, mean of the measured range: 20.2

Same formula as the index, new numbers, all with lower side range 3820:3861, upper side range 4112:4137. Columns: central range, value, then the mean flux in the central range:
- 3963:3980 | 5.1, 11.1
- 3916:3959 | -3.0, 16.6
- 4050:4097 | -4.2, 18.8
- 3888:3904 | 0.5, 14.5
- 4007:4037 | -4.5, 19.1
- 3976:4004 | -2.5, 17.6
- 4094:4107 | 3.2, 13.3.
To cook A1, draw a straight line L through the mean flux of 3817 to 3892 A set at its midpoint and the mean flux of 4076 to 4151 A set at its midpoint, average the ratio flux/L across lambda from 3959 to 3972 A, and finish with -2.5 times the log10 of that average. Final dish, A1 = 0.30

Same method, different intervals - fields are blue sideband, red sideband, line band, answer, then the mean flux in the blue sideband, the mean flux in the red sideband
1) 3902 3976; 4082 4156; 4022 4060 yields -0.18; 15.6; 17.1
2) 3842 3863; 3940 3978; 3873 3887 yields 0.08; 16.5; 14.7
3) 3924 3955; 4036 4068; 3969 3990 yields 0.27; 16.5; 19.9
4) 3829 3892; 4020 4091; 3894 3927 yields -0.05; 15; 19.2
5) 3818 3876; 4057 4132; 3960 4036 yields -0.01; 15.6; 17.3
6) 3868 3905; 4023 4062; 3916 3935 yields 0.06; 15.3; 19.4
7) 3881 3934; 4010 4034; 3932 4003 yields 0.09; 15.4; 19.1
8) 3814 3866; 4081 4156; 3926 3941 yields 0.06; 15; 17.1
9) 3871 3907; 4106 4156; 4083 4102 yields 0.09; 15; 17.9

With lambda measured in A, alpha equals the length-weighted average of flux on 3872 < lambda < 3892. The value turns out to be 14.3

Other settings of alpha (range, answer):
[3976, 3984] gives 15.8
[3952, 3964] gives 16.4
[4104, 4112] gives 12.6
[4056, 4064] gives 20.4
